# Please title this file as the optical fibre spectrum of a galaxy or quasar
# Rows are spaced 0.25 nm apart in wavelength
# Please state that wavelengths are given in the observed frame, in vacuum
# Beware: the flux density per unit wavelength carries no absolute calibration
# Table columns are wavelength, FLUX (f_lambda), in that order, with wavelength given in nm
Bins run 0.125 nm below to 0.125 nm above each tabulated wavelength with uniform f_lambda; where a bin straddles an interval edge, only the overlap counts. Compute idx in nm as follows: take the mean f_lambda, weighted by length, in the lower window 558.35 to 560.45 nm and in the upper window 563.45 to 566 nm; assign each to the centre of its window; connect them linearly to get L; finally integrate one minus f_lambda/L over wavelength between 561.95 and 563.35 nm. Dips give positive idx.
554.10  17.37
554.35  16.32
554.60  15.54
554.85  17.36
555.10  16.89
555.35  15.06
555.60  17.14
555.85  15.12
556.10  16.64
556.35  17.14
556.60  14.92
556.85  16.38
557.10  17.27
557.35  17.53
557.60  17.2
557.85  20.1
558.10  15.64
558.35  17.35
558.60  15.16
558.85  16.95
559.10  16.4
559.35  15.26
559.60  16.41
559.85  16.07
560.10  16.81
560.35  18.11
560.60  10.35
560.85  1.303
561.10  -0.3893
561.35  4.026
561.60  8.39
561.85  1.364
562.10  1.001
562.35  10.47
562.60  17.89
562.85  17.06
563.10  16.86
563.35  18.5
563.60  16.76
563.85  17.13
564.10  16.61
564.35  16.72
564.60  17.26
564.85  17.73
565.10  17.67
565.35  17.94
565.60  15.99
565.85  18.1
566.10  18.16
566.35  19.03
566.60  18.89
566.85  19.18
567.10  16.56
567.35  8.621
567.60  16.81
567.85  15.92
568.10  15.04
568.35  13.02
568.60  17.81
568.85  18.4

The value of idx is 0.33 nm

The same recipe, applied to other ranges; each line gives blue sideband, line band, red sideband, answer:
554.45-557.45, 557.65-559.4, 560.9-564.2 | -0.306 nm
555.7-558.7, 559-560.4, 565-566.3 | 0.047 nm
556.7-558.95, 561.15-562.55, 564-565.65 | 0.955 nm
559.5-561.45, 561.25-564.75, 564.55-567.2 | 0.326 nm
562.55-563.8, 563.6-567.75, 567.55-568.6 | -0.165 nm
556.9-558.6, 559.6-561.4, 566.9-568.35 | 0.700 nm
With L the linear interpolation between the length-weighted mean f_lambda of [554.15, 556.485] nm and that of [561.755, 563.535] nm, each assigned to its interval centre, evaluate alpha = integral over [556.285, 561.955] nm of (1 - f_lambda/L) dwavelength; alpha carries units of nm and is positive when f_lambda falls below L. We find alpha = 0.39 nm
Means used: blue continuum 16.4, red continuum 12.2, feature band 13.5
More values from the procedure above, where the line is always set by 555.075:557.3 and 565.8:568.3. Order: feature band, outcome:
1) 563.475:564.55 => -0.027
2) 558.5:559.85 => 0.024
